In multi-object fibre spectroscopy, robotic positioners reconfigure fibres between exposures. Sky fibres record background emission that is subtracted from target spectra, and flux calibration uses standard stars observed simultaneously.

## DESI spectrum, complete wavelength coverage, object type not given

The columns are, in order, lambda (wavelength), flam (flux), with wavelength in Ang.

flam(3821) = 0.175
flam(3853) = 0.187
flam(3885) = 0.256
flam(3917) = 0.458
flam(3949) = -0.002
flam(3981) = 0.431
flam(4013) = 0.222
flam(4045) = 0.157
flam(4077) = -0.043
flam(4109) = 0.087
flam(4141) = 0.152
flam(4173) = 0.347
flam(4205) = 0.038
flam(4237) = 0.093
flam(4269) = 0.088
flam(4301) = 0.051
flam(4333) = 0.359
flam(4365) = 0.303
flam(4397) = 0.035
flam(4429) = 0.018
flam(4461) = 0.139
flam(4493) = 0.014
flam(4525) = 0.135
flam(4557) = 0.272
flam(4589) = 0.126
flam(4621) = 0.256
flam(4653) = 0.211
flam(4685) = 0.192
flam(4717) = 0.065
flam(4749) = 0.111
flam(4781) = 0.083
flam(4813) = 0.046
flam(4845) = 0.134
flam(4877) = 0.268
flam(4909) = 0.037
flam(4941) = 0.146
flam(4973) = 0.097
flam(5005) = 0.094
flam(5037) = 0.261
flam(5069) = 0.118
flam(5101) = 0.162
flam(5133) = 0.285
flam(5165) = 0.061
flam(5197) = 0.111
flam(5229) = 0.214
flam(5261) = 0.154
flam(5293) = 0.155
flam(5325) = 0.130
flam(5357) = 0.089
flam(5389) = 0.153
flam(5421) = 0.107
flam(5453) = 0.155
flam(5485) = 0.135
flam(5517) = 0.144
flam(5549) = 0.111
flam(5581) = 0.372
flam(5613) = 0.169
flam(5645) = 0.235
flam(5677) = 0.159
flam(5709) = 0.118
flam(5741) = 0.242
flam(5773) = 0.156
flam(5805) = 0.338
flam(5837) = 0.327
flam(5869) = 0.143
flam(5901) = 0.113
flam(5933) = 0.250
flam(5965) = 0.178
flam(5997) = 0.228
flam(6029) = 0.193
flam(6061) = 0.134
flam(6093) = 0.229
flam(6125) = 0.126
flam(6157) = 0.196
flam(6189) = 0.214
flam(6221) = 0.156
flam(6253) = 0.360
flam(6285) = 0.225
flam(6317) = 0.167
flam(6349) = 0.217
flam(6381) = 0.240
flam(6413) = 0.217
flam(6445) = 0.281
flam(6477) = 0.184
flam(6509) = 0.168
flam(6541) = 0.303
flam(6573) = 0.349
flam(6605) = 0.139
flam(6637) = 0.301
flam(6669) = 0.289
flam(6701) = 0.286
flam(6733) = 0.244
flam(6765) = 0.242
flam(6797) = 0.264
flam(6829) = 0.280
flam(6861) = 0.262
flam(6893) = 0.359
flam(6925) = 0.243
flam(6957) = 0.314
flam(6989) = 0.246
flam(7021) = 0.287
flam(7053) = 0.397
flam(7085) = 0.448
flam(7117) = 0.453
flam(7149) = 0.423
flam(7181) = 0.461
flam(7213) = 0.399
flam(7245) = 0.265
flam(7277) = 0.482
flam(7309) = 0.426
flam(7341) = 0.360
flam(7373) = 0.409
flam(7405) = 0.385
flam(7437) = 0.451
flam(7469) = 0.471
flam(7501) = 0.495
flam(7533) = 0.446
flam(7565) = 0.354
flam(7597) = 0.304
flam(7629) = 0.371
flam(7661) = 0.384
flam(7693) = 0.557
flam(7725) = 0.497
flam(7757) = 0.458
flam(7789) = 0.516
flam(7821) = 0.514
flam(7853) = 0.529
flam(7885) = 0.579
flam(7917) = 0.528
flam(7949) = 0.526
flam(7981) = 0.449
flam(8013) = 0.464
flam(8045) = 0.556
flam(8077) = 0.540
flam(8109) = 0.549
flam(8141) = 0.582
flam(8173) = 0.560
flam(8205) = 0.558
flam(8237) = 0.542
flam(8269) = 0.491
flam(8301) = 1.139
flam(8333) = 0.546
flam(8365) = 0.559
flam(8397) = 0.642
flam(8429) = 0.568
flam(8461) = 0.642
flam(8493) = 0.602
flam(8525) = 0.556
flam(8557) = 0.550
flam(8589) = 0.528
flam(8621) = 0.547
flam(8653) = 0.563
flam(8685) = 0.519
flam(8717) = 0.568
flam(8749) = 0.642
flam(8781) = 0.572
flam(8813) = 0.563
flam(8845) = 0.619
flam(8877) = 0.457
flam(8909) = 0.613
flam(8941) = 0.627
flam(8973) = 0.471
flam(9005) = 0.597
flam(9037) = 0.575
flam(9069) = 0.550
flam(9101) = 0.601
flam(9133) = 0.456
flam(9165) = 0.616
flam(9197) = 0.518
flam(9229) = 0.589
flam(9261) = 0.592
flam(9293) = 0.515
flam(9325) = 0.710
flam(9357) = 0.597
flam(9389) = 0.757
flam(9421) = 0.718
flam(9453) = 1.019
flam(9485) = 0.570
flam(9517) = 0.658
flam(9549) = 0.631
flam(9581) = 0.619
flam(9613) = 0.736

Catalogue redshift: 0.765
